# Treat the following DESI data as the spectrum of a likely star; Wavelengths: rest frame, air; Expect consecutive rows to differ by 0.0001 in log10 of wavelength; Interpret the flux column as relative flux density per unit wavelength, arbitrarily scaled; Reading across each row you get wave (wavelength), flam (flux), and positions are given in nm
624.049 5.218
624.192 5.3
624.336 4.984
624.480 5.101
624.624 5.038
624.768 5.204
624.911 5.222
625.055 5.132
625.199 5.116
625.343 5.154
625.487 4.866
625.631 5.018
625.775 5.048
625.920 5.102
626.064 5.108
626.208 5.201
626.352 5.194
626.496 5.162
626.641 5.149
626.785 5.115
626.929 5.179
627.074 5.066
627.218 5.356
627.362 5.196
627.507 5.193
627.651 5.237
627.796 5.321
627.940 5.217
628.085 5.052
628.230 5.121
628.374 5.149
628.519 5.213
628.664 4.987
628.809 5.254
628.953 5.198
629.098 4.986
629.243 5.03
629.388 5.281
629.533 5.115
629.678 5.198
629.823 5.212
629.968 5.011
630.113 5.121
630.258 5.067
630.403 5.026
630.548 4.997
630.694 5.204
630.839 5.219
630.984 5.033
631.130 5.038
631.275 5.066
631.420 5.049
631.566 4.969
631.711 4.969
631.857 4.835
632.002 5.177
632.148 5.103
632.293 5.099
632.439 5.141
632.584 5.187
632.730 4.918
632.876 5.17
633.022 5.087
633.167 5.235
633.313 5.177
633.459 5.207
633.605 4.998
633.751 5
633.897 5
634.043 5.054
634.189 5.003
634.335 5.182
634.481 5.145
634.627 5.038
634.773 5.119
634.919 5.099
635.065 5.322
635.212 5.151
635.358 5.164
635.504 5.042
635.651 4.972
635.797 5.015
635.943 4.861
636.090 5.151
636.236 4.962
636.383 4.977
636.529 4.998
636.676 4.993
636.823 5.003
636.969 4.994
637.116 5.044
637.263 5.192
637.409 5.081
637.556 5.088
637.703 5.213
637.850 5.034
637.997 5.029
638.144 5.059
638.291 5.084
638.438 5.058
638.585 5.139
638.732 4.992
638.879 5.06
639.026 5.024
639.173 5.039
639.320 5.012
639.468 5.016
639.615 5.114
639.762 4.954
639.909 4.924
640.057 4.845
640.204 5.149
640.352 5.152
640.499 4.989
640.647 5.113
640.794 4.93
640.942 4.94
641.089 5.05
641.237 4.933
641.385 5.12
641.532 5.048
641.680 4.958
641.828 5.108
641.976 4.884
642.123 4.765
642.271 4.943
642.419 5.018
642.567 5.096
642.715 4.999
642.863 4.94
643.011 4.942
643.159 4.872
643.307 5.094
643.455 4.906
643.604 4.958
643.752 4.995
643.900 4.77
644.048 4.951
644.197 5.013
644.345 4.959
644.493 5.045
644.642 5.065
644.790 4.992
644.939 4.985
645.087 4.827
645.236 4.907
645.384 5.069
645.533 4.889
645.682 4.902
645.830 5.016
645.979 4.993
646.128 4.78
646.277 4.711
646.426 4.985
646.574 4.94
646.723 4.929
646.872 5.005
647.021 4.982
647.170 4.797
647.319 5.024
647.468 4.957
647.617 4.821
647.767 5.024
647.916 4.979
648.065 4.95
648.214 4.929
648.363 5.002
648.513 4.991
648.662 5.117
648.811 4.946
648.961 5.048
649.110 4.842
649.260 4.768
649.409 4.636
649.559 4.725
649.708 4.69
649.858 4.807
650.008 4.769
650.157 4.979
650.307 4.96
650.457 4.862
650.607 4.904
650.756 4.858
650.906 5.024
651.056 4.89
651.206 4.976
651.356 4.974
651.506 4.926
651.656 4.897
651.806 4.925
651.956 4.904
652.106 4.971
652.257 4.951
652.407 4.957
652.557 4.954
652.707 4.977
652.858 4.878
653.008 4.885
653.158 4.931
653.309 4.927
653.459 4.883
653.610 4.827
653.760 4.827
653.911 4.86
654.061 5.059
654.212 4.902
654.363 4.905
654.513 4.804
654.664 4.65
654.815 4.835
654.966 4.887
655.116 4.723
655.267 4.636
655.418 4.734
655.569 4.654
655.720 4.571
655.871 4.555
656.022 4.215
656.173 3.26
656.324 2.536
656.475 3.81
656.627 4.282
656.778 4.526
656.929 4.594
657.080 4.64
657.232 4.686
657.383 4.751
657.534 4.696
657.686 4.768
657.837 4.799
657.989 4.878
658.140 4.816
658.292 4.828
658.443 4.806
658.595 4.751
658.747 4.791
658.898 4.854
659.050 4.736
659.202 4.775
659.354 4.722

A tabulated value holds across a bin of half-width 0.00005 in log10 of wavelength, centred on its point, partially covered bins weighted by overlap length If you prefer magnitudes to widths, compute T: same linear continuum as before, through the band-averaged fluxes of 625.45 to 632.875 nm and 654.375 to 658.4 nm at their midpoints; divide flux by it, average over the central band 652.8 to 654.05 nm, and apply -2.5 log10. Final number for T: -0.07 mag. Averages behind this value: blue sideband 5.11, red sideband 4.51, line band 4.89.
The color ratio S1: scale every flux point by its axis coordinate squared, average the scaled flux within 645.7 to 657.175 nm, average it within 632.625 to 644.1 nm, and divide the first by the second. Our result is 1.0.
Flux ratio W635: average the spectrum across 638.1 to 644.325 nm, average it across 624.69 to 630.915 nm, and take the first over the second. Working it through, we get 0.97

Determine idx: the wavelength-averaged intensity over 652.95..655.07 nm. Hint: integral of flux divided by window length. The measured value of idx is 4.87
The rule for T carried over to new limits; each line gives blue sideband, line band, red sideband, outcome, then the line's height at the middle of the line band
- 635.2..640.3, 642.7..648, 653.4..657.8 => -0.025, 4.83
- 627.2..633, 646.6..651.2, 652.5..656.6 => -0.041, 4.73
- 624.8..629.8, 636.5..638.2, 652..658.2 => -0.019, 4.97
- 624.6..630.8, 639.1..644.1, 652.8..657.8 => -0.027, 4.87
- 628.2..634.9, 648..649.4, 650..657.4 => -0.031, 4.8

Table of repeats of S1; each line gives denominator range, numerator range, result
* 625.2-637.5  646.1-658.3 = 1.00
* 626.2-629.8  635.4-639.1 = 1.01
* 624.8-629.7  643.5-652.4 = 1.02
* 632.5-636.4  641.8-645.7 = 1.00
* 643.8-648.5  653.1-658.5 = 0.96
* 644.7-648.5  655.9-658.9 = 0.93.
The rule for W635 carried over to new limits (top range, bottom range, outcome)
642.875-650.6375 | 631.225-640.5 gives 0.97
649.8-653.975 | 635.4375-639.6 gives 0.97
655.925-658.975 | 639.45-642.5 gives 0.89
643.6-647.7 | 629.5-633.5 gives 0.97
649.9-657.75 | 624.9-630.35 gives 0.92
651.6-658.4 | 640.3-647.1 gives 0.94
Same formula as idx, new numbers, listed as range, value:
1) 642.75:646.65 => 4.94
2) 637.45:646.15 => 5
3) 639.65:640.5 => 5.01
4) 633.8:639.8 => 5.06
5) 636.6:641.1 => 5.04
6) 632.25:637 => 5.08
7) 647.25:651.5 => 4.91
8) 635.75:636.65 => 4.99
